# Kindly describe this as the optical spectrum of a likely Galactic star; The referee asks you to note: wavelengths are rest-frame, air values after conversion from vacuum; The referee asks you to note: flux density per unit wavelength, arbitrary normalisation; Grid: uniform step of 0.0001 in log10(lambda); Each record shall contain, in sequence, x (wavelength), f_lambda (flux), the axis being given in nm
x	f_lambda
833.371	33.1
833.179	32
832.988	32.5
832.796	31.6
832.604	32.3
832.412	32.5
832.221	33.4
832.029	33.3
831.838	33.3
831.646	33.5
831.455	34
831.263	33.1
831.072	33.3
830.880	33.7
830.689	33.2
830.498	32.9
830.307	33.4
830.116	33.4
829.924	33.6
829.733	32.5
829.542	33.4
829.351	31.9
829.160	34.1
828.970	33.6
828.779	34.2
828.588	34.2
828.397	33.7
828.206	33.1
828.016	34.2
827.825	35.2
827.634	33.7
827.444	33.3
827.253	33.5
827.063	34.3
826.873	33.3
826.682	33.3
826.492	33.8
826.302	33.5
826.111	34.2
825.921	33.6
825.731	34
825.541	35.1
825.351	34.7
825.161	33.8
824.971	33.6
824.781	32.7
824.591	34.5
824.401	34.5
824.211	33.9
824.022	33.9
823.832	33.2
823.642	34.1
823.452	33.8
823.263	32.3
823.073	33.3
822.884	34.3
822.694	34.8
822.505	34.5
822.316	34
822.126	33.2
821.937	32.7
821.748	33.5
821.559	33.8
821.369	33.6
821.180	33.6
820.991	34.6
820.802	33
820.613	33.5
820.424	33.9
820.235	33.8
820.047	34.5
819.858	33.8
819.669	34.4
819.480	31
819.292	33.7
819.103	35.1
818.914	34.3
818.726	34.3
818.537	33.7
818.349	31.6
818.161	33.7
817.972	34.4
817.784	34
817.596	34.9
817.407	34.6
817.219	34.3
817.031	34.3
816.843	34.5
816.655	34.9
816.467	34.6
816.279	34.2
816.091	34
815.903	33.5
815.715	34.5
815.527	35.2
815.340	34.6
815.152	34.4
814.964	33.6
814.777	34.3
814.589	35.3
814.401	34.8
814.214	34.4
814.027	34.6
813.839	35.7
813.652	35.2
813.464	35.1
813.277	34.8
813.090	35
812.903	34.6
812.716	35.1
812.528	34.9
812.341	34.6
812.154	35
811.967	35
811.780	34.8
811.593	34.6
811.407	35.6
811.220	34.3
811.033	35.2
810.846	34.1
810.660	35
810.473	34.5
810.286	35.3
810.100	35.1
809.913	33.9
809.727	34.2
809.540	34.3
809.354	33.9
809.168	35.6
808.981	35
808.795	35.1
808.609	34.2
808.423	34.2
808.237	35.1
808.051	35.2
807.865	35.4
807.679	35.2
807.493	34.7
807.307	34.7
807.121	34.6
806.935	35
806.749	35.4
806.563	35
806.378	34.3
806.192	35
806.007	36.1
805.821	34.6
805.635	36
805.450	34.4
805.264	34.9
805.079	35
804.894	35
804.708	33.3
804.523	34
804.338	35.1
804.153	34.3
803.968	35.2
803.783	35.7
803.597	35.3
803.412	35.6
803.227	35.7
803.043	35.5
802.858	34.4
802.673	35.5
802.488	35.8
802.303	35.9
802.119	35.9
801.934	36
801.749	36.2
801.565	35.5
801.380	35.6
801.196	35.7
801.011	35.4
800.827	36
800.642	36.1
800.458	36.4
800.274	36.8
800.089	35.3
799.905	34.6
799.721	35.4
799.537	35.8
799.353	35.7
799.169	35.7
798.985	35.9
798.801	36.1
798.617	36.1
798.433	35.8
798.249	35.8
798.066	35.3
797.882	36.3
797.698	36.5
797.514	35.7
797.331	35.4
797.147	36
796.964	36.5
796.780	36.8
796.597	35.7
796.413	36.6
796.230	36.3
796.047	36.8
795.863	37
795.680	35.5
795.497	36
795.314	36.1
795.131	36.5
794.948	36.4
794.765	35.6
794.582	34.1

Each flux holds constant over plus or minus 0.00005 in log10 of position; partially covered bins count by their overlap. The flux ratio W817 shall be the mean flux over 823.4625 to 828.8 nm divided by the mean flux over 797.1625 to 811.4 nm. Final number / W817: 0.96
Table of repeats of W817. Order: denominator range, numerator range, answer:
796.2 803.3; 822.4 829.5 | 0.94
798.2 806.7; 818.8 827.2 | 0.95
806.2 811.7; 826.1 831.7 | 0.96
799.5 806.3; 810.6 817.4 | 0.98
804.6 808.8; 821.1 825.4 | 0.97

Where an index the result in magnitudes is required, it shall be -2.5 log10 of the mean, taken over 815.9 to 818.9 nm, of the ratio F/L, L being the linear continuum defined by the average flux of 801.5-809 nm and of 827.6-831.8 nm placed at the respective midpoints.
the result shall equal 0.01 mag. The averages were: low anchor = 35.1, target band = 34.1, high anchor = 33.5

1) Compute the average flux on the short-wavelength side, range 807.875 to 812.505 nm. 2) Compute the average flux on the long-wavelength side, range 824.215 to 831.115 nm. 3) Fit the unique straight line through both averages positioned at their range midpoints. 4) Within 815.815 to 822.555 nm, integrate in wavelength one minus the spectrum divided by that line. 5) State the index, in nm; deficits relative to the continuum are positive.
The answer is 0.06 nm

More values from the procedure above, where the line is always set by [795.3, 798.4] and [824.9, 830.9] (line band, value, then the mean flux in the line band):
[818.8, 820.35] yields 0.02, 33.8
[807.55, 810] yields 0.03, 34.7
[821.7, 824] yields 0.03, 33.6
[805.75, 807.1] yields 0.01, 35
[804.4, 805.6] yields 0.03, 34.5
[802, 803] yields 0.00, 35.5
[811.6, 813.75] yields 0.00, 34.9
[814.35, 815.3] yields 0.01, 34.4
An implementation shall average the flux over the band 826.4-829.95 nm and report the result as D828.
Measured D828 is 33.6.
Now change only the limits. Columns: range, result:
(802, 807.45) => 35.1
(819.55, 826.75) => 33.8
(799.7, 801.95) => 35.8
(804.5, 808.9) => 34.9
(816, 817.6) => 34.4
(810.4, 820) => 34.4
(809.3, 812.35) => 34.7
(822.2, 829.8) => 33.8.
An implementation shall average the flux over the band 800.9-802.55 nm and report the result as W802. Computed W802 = 35.8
